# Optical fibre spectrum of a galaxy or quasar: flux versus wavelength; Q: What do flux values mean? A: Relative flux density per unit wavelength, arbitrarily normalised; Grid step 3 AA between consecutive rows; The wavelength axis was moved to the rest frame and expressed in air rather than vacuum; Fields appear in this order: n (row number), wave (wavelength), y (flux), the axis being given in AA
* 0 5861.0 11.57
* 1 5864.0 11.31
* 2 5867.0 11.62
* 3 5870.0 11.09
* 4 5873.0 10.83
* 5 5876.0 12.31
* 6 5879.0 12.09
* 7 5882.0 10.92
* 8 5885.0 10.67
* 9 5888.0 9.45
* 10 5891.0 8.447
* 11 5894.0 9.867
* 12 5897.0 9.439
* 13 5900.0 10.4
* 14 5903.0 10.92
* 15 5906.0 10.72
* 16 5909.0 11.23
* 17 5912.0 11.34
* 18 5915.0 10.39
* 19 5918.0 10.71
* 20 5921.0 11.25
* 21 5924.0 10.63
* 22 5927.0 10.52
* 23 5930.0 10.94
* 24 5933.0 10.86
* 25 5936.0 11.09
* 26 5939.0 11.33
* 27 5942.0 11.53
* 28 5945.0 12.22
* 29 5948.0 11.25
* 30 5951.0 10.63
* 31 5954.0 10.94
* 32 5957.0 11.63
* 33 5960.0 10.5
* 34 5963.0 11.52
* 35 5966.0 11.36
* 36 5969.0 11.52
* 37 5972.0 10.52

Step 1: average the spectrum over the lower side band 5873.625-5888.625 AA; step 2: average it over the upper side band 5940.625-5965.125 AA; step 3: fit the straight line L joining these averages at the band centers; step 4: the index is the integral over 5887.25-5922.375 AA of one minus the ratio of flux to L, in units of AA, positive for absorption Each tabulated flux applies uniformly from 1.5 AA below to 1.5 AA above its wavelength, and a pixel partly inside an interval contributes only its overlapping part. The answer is 2.6 AA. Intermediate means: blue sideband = 11.2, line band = 10.4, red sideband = 11.3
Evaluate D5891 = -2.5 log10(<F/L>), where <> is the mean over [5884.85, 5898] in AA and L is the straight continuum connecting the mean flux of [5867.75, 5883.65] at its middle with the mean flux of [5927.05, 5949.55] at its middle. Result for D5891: 0.20 mag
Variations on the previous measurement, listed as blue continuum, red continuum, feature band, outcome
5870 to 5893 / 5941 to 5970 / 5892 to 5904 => 0.080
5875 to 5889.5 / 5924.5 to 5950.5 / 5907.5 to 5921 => 0.016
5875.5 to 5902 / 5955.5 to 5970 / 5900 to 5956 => -0.017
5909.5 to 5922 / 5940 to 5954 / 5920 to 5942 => 0.016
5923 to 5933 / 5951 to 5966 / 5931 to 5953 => -0.035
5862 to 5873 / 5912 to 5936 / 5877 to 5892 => 0.070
